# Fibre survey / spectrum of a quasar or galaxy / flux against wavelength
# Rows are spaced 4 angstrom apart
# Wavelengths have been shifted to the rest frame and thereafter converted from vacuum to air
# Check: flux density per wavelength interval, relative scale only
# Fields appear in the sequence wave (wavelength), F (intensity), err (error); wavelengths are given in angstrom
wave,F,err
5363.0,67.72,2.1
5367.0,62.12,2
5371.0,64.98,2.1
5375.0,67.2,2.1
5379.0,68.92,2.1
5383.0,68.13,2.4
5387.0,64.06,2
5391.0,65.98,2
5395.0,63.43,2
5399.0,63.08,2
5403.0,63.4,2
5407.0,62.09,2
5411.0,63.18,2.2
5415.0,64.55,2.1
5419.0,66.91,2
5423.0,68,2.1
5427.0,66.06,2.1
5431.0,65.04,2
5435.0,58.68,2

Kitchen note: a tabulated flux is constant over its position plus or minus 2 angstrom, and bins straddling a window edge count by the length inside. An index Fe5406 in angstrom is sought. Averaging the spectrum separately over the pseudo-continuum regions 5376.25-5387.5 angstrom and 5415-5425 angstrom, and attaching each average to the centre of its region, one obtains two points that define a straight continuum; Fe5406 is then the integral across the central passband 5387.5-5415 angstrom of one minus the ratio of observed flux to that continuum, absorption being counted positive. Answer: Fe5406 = 1.4 angstrom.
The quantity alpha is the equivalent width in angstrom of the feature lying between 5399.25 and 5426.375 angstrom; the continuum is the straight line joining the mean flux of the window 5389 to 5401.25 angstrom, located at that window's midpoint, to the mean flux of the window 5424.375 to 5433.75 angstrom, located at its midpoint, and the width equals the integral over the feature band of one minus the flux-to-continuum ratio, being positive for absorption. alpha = 0.01 angstrom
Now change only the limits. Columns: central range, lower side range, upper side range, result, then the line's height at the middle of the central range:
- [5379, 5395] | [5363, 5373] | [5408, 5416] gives -0.5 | 64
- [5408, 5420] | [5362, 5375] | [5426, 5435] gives 0.0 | 64.3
